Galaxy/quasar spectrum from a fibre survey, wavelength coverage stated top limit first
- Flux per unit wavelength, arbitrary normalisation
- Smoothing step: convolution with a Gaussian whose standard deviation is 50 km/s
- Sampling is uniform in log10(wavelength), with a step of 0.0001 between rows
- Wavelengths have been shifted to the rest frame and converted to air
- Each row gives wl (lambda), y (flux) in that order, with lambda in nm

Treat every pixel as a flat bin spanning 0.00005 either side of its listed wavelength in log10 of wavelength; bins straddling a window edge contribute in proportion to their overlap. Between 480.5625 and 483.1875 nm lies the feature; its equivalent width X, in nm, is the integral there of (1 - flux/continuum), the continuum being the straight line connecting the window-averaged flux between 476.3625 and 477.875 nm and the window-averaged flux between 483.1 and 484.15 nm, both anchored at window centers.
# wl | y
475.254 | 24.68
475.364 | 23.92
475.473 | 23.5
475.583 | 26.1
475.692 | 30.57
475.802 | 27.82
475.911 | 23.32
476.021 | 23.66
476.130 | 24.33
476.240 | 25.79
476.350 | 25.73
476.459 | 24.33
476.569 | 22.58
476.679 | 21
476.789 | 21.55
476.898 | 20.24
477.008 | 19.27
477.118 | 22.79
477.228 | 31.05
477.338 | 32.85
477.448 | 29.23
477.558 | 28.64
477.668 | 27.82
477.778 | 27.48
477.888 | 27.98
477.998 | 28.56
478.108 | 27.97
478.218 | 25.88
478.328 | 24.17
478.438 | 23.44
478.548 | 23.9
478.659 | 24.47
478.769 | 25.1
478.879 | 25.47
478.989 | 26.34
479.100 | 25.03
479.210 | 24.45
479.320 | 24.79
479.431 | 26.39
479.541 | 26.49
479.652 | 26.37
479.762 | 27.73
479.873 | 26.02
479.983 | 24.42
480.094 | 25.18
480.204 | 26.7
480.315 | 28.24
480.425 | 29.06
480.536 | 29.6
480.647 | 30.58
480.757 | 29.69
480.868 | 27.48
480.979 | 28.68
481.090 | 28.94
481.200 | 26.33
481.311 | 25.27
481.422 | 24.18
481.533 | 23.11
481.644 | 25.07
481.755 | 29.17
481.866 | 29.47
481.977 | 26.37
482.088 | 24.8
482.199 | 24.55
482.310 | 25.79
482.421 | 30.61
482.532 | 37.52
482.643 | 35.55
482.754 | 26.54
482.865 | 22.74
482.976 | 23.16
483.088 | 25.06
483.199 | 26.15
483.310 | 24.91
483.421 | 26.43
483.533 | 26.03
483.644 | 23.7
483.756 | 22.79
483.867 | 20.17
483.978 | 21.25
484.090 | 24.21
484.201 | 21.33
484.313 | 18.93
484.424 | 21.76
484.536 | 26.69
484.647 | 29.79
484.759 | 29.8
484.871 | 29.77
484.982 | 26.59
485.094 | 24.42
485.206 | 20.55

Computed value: -0.328 nm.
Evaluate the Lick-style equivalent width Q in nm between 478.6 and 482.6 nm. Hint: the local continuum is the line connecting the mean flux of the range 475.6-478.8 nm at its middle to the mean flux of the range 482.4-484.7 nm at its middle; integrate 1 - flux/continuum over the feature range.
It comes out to -0.230 nm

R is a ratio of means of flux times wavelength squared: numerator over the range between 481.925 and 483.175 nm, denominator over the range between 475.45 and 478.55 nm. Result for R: 1.10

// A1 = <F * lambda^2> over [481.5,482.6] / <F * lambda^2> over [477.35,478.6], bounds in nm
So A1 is 1.05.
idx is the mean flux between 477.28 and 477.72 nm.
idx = 29.6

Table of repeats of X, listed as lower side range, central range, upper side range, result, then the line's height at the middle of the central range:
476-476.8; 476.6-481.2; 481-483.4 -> -0.22 nm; 25.1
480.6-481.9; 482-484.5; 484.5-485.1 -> 0.23 nm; 27.8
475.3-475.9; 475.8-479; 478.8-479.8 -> 0.08 nm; 26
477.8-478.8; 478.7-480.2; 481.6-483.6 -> 0.03 nm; 26.2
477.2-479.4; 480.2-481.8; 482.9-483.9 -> -0.13 nm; 25.4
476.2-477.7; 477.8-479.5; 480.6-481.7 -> 0.01 nm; 25.9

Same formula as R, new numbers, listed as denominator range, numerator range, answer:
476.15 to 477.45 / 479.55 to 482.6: 1.14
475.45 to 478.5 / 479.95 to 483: 1.09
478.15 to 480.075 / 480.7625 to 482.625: 1.10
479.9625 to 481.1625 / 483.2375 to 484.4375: 0.83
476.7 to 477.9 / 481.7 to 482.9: 1.12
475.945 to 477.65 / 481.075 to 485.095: 1.07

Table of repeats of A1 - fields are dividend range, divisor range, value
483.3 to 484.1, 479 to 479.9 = 0.93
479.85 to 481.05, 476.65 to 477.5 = 1.14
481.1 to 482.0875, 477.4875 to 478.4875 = 0.99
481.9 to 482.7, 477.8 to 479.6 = 1.16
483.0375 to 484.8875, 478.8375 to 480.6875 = 0.94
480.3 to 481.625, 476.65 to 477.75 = 1.09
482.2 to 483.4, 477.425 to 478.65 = 1.06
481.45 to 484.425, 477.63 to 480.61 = 0.99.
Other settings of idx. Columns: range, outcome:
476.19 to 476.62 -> 24.6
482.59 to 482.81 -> 31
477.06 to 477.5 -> 28.9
